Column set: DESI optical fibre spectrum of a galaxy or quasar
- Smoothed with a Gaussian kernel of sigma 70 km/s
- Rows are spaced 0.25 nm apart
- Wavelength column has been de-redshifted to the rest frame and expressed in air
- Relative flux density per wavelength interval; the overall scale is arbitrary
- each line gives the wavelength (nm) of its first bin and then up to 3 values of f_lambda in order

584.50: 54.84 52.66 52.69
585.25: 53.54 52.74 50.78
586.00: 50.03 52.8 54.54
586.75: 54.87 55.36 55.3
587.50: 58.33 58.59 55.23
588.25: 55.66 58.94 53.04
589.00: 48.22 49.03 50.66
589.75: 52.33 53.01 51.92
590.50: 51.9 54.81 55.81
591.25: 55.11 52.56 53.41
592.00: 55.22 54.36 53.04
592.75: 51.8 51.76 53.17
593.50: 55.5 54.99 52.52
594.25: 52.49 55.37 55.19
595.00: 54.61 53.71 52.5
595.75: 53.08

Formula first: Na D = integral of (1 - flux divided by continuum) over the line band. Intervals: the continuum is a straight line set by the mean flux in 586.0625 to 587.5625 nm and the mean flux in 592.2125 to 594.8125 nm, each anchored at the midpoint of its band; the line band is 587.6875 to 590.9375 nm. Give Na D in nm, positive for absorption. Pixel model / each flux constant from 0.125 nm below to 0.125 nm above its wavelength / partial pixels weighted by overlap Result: 0.07 nm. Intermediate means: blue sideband 54.9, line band 53.3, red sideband 53.6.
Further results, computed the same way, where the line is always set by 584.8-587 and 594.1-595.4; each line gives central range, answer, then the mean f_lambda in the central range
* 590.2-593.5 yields 0.01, 53.6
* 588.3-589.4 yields 0.02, 52.5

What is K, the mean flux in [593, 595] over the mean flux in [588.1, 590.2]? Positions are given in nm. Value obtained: 1.0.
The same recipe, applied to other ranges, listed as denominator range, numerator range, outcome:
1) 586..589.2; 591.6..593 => 0.98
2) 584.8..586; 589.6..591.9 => 1.02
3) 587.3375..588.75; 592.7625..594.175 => 0.94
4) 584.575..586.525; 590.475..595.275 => 1.03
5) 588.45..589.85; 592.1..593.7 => 1.03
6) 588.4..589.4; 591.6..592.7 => 1.03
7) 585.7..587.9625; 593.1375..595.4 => 0.99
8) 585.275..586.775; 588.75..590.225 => 0.97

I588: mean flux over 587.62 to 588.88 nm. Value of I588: 56.3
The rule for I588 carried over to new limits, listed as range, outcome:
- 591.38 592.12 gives 53.7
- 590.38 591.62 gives 54.1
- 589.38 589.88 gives 51.5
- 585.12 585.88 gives 52.3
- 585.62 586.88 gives 52.6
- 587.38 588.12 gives 57.4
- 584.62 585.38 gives 53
